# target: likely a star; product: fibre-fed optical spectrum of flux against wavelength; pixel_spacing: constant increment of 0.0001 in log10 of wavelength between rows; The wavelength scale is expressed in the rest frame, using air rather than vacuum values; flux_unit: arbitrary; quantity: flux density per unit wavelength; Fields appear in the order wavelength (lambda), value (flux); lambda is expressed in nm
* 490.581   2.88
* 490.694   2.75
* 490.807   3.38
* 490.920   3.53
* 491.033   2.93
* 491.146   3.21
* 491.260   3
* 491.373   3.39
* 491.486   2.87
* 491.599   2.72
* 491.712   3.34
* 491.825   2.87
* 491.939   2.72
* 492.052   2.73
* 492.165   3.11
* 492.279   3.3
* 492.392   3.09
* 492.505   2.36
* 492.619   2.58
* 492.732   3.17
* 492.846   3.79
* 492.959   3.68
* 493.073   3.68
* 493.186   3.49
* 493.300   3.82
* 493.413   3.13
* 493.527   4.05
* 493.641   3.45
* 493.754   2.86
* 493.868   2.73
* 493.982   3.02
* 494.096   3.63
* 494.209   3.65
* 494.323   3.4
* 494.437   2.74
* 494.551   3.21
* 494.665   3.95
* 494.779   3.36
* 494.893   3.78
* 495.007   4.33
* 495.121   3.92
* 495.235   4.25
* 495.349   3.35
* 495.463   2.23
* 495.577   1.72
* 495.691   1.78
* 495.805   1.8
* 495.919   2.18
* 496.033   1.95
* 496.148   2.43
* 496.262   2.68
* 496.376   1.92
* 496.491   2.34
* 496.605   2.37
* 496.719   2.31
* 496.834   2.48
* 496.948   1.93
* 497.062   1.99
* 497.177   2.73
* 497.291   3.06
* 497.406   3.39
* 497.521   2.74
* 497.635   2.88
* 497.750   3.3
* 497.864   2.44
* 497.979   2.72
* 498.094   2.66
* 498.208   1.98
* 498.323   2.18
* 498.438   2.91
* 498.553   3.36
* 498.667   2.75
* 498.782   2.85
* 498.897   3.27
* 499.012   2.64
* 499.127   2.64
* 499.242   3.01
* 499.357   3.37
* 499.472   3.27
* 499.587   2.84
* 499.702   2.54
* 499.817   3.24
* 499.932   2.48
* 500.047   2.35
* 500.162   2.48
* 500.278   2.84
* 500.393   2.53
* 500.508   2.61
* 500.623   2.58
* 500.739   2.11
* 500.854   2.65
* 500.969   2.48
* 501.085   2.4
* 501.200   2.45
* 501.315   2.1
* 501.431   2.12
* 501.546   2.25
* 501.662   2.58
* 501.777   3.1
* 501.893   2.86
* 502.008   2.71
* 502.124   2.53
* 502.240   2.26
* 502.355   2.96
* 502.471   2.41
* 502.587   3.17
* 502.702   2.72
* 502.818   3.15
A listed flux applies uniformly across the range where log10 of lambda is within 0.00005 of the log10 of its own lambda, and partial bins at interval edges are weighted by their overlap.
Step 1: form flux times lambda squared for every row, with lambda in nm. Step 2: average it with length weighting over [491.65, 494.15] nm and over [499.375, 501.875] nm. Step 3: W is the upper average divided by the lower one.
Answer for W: 0.83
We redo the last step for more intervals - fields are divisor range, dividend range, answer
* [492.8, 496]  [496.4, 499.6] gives 0.85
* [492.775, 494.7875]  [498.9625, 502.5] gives 0.79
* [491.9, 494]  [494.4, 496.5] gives 0.90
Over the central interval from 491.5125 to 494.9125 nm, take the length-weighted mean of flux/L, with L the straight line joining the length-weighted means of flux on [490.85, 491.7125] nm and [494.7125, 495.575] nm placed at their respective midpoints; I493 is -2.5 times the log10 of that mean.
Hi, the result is 0.02 mag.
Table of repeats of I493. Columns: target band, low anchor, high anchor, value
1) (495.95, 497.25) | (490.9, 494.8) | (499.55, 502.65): 0.26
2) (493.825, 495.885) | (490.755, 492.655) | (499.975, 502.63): -0.11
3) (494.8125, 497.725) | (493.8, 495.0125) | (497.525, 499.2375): 0.16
